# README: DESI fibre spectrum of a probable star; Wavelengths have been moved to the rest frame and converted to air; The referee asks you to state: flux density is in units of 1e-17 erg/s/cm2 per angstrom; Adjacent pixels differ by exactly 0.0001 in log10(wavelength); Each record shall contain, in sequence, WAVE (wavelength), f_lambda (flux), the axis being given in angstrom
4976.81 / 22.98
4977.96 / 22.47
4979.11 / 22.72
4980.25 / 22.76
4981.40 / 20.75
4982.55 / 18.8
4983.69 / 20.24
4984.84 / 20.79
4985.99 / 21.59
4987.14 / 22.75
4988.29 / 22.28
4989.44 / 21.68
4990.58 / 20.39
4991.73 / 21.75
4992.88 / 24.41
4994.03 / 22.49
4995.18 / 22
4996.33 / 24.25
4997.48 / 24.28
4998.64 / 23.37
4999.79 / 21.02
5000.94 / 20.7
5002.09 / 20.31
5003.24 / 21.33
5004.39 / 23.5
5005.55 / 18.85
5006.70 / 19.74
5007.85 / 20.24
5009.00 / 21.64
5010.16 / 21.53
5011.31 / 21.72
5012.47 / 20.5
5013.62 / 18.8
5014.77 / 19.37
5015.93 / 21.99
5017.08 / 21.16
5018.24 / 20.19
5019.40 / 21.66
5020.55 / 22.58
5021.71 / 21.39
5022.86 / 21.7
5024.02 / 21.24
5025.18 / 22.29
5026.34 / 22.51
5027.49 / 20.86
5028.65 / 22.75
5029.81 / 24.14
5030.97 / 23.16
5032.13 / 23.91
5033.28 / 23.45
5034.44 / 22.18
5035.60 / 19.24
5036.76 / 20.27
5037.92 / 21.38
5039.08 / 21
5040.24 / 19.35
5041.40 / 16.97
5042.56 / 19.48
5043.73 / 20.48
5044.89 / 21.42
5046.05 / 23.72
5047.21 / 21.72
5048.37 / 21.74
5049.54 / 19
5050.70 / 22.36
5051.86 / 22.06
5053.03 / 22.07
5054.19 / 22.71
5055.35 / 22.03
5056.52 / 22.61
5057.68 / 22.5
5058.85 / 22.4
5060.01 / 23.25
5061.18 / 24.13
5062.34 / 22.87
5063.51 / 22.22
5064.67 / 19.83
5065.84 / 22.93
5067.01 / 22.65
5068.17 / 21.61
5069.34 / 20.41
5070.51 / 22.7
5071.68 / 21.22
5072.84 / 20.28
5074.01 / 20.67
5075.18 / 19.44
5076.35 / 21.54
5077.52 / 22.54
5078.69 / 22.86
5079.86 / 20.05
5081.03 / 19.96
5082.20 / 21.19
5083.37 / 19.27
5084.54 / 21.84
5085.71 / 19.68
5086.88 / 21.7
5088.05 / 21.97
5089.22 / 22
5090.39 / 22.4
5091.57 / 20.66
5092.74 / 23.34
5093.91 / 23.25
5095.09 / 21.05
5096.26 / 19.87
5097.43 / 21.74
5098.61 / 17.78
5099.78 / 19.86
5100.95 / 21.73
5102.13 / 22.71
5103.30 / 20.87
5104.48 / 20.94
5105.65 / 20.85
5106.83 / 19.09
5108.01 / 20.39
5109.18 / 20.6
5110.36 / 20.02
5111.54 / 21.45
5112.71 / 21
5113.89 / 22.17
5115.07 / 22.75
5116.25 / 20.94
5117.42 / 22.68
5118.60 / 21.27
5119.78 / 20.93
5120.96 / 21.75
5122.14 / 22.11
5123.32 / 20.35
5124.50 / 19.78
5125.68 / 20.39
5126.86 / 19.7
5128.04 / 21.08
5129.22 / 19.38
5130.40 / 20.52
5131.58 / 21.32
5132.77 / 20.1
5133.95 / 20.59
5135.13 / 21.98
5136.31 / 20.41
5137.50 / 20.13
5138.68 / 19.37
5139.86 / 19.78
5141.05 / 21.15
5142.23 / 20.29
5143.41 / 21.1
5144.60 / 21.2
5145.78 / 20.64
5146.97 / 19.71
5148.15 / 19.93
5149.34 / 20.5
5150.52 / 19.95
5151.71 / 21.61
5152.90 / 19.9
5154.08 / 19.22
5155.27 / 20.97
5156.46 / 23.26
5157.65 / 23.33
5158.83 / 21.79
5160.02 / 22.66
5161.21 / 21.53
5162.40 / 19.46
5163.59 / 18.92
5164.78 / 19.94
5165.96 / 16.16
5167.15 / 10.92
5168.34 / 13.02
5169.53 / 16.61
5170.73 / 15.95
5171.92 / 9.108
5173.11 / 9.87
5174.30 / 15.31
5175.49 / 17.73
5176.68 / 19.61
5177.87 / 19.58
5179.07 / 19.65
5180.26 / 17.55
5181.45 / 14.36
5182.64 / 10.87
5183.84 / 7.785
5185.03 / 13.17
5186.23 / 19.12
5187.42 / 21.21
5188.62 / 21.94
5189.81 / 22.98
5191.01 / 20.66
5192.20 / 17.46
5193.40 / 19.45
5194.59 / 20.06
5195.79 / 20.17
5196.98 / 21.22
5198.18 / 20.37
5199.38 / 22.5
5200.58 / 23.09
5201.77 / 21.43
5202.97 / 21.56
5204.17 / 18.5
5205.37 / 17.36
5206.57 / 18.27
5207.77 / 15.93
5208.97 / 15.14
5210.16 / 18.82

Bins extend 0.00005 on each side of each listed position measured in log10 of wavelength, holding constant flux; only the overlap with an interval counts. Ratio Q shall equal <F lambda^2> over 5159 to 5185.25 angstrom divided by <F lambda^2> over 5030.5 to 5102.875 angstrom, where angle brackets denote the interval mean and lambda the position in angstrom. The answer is 0.8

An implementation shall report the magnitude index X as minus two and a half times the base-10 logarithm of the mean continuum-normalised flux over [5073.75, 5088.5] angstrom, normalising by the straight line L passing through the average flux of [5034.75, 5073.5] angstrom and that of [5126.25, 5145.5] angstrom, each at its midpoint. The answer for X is 0.01 mag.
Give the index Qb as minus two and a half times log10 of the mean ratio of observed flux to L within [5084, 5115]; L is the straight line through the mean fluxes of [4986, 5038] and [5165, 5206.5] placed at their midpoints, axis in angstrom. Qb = -0.081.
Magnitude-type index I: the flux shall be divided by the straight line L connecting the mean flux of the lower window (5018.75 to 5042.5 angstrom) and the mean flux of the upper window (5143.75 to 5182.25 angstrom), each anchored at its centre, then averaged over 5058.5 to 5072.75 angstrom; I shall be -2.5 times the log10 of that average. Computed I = -0.07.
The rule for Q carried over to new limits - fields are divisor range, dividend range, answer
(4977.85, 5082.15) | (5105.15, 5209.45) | 0.94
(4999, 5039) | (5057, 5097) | 1.03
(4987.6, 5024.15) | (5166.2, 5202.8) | 0.87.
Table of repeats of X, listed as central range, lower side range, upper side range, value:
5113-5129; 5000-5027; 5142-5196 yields -0.106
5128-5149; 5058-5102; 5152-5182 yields -0.077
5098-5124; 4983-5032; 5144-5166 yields -0.002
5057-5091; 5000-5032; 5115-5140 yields -0.027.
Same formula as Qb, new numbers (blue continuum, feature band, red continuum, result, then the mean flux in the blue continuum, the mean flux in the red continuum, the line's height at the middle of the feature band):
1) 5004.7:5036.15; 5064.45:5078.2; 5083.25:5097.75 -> 0.01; 21.5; 21.5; 21.5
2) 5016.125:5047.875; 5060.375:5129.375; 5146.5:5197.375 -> -0.06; 21.5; 18.2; 20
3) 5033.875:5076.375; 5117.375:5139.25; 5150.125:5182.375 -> -0.08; 21.4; 18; 19.2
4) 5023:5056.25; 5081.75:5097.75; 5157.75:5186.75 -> -0.10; 21.6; 16.4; 19.6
